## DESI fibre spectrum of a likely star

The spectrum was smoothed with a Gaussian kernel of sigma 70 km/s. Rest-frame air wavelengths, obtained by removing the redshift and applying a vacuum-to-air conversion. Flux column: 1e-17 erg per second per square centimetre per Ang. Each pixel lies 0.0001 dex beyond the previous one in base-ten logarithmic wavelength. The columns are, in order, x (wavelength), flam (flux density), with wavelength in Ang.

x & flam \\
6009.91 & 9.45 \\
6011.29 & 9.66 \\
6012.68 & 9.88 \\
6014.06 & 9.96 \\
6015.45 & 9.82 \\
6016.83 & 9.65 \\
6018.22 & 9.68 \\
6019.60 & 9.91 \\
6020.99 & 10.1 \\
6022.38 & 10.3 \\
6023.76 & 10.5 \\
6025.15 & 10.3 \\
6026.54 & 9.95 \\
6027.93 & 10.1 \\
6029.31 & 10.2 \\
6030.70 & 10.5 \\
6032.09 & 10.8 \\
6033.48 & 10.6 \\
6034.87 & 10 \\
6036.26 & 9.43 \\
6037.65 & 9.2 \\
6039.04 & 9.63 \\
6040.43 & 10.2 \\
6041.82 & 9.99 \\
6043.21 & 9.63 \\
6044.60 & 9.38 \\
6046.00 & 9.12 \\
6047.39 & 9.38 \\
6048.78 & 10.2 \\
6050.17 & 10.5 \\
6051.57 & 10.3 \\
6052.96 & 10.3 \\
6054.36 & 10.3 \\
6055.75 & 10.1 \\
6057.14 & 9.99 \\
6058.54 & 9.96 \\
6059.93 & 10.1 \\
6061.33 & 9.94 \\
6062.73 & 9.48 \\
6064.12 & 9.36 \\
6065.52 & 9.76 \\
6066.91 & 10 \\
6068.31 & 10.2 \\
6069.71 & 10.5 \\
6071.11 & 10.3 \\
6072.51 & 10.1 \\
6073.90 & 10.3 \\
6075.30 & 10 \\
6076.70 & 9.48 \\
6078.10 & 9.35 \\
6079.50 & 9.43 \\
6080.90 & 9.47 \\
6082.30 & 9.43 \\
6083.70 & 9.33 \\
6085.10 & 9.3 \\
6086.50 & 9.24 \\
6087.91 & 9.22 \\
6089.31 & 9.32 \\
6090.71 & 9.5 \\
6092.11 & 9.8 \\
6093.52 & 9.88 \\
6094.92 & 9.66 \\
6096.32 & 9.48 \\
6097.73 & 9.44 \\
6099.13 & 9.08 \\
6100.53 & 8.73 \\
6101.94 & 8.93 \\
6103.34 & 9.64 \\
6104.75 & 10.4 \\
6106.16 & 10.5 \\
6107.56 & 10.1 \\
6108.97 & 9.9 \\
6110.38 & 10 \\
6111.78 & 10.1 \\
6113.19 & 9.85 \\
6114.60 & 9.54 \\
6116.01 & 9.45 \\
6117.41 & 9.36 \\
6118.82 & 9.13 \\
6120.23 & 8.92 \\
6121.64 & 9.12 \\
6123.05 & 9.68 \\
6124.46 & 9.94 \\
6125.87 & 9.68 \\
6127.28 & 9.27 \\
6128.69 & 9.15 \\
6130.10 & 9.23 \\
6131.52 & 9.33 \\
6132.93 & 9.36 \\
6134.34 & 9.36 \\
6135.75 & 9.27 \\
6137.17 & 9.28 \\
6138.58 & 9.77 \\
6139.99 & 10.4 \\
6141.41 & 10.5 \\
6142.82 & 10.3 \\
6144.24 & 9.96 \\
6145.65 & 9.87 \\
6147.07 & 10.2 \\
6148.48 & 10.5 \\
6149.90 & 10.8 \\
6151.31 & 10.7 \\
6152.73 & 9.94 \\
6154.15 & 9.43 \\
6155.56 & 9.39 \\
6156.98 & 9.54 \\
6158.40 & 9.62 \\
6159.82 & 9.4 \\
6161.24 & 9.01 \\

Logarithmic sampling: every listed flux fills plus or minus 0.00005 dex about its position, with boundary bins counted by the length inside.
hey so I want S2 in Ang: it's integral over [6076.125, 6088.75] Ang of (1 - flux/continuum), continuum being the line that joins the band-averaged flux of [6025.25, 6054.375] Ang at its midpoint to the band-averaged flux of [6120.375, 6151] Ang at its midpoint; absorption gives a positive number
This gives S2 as 0.7 Ang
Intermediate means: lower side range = 9.98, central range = 9.36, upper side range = 9.76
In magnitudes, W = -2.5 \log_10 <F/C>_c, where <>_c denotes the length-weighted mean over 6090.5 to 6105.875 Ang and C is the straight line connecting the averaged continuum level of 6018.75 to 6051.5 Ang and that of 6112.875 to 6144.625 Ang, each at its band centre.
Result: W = 0.02 mag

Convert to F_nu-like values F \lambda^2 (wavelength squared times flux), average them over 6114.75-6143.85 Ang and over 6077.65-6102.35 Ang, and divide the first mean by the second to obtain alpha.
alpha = 1.03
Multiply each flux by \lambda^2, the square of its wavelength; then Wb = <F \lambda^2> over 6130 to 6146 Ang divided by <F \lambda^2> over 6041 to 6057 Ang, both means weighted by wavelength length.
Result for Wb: 1.0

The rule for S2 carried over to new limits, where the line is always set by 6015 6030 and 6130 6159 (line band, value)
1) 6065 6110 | 1.2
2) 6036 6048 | 0.6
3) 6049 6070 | -0.1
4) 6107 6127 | 0.6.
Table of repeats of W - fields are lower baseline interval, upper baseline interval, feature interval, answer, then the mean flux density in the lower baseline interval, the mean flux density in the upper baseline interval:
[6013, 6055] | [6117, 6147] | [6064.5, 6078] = -0.02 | 10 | 9.58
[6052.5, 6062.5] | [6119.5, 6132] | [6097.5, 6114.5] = -0.02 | 10.1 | 9.36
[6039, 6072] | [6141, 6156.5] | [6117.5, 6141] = 0.07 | 9.95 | 10.1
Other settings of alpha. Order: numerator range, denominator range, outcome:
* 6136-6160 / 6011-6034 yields 1.03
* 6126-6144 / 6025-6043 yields 0.99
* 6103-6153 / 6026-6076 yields 1.00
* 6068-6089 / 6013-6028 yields 0.99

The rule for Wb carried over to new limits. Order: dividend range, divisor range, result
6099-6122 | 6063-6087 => 1.00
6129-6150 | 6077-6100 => 1.06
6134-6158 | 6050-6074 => 1.02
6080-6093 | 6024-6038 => 0.94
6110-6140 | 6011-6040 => 0.98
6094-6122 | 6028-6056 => 0.98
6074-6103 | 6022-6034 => 0.93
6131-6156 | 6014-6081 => 1.03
